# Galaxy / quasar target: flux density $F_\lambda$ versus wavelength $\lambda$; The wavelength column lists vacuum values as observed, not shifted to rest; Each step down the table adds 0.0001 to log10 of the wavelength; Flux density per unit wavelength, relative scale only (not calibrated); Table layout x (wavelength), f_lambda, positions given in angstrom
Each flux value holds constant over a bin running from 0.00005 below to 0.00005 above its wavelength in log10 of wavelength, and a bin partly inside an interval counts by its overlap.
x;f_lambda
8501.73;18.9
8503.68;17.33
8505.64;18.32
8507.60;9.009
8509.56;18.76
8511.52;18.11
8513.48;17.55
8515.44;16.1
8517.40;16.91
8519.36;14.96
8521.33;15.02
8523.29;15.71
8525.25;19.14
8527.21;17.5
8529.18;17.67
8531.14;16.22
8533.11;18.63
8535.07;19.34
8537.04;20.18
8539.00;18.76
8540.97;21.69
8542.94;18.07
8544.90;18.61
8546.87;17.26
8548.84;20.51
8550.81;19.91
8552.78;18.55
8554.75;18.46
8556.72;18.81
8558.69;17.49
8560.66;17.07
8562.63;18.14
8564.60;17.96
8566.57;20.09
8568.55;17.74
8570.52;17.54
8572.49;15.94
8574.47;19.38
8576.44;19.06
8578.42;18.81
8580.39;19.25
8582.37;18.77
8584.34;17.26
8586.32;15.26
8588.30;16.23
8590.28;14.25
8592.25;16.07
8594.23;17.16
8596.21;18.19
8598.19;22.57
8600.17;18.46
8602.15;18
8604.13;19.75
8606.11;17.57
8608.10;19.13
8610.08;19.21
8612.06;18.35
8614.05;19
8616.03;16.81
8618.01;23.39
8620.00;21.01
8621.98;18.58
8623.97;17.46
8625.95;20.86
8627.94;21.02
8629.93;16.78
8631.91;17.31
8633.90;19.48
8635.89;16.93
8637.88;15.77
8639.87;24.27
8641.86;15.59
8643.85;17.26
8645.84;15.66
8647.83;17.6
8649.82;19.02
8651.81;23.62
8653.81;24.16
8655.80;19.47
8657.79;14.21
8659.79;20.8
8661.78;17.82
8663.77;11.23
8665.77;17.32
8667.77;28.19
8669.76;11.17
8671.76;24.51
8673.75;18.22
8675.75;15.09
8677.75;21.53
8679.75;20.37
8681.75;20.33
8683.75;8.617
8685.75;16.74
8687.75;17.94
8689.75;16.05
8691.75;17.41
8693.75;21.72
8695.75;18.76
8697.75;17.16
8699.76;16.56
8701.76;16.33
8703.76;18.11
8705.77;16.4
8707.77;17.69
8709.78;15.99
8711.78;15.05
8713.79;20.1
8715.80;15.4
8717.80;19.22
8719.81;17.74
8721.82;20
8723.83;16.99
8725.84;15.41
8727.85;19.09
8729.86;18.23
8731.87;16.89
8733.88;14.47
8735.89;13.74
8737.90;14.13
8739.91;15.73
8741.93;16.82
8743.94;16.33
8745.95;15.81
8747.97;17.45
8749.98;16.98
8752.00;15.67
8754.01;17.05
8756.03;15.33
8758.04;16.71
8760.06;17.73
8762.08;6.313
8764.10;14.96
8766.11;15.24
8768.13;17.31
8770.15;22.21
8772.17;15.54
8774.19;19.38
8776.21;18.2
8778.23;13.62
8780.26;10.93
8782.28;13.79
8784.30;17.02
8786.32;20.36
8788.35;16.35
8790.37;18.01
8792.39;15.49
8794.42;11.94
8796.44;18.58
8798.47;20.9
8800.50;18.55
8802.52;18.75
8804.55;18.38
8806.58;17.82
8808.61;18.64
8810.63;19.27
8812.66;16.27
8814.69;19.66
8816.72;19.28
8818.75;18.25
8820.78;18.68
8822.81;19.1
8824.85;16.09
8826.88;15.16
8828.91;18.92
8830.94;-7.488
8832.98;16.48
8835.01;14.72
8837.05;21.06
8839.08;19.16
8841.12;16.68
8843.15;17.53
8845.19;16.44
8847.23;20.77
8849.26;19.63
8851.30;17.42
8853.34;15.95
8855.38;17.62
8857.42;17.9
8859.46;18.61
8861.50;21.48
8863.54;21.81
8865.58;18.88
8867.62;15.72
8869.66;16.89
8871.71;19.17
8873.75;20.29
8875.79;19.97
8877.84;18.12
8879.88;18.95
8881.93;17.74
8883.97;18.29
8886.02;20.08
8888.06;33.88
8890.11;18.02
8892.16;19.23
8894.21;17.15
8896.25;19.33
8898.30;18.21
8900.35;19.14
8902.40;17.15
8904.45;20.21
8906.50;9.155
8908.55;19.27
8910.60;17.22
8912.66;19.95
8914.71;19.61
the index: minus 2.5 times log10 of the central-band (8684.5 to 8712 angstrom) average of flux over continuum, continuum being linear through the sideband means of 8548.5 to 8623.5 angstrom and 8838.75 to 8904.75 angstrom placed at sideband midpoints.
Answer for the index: 0.08 mag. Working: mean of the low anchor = 18.4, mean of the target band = 17.3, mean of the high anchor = 19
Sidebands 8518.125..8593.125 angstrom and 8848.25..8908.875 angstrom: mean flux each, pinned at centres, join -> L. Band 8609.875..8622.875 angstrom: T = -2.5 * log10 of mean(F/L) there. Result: -0.081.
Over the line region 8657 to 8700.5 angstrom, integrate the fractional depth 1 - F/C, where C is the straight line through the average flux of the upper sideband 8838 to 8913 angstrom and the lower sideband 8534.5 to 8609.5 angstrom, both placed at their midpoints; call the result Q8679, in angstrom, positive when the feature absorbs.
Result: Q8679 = 1.5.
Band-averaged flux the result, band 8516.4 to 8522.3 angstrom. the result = 15.6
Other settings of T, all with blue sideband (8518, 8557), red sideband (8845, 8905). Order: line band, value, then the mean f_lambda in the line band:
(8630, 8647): 0.05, 17.7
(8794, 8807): 0.05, 18.1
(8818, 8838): 0.26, 15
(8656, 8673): 0.02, 18.2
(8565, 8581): -0.01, 18.4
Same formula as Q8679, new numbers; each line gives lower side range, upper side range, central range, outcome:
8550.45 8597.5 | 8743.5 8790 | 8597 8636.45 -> -3.8 angstrom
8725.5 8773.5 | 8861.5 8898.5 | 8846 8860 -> 0.5 angstrom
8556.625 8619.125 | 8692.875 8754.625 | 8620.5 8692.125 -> -2.9 angstrom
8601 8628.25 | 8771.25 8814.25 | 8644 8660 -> -0.3 angstrom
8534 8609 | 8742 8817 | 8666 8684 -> -1.5 angstrom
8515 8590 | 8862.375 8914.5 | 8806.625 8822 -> 0.2 angstrom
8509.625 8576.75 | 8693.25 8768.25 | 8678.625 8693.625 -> -0.2 angstrom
